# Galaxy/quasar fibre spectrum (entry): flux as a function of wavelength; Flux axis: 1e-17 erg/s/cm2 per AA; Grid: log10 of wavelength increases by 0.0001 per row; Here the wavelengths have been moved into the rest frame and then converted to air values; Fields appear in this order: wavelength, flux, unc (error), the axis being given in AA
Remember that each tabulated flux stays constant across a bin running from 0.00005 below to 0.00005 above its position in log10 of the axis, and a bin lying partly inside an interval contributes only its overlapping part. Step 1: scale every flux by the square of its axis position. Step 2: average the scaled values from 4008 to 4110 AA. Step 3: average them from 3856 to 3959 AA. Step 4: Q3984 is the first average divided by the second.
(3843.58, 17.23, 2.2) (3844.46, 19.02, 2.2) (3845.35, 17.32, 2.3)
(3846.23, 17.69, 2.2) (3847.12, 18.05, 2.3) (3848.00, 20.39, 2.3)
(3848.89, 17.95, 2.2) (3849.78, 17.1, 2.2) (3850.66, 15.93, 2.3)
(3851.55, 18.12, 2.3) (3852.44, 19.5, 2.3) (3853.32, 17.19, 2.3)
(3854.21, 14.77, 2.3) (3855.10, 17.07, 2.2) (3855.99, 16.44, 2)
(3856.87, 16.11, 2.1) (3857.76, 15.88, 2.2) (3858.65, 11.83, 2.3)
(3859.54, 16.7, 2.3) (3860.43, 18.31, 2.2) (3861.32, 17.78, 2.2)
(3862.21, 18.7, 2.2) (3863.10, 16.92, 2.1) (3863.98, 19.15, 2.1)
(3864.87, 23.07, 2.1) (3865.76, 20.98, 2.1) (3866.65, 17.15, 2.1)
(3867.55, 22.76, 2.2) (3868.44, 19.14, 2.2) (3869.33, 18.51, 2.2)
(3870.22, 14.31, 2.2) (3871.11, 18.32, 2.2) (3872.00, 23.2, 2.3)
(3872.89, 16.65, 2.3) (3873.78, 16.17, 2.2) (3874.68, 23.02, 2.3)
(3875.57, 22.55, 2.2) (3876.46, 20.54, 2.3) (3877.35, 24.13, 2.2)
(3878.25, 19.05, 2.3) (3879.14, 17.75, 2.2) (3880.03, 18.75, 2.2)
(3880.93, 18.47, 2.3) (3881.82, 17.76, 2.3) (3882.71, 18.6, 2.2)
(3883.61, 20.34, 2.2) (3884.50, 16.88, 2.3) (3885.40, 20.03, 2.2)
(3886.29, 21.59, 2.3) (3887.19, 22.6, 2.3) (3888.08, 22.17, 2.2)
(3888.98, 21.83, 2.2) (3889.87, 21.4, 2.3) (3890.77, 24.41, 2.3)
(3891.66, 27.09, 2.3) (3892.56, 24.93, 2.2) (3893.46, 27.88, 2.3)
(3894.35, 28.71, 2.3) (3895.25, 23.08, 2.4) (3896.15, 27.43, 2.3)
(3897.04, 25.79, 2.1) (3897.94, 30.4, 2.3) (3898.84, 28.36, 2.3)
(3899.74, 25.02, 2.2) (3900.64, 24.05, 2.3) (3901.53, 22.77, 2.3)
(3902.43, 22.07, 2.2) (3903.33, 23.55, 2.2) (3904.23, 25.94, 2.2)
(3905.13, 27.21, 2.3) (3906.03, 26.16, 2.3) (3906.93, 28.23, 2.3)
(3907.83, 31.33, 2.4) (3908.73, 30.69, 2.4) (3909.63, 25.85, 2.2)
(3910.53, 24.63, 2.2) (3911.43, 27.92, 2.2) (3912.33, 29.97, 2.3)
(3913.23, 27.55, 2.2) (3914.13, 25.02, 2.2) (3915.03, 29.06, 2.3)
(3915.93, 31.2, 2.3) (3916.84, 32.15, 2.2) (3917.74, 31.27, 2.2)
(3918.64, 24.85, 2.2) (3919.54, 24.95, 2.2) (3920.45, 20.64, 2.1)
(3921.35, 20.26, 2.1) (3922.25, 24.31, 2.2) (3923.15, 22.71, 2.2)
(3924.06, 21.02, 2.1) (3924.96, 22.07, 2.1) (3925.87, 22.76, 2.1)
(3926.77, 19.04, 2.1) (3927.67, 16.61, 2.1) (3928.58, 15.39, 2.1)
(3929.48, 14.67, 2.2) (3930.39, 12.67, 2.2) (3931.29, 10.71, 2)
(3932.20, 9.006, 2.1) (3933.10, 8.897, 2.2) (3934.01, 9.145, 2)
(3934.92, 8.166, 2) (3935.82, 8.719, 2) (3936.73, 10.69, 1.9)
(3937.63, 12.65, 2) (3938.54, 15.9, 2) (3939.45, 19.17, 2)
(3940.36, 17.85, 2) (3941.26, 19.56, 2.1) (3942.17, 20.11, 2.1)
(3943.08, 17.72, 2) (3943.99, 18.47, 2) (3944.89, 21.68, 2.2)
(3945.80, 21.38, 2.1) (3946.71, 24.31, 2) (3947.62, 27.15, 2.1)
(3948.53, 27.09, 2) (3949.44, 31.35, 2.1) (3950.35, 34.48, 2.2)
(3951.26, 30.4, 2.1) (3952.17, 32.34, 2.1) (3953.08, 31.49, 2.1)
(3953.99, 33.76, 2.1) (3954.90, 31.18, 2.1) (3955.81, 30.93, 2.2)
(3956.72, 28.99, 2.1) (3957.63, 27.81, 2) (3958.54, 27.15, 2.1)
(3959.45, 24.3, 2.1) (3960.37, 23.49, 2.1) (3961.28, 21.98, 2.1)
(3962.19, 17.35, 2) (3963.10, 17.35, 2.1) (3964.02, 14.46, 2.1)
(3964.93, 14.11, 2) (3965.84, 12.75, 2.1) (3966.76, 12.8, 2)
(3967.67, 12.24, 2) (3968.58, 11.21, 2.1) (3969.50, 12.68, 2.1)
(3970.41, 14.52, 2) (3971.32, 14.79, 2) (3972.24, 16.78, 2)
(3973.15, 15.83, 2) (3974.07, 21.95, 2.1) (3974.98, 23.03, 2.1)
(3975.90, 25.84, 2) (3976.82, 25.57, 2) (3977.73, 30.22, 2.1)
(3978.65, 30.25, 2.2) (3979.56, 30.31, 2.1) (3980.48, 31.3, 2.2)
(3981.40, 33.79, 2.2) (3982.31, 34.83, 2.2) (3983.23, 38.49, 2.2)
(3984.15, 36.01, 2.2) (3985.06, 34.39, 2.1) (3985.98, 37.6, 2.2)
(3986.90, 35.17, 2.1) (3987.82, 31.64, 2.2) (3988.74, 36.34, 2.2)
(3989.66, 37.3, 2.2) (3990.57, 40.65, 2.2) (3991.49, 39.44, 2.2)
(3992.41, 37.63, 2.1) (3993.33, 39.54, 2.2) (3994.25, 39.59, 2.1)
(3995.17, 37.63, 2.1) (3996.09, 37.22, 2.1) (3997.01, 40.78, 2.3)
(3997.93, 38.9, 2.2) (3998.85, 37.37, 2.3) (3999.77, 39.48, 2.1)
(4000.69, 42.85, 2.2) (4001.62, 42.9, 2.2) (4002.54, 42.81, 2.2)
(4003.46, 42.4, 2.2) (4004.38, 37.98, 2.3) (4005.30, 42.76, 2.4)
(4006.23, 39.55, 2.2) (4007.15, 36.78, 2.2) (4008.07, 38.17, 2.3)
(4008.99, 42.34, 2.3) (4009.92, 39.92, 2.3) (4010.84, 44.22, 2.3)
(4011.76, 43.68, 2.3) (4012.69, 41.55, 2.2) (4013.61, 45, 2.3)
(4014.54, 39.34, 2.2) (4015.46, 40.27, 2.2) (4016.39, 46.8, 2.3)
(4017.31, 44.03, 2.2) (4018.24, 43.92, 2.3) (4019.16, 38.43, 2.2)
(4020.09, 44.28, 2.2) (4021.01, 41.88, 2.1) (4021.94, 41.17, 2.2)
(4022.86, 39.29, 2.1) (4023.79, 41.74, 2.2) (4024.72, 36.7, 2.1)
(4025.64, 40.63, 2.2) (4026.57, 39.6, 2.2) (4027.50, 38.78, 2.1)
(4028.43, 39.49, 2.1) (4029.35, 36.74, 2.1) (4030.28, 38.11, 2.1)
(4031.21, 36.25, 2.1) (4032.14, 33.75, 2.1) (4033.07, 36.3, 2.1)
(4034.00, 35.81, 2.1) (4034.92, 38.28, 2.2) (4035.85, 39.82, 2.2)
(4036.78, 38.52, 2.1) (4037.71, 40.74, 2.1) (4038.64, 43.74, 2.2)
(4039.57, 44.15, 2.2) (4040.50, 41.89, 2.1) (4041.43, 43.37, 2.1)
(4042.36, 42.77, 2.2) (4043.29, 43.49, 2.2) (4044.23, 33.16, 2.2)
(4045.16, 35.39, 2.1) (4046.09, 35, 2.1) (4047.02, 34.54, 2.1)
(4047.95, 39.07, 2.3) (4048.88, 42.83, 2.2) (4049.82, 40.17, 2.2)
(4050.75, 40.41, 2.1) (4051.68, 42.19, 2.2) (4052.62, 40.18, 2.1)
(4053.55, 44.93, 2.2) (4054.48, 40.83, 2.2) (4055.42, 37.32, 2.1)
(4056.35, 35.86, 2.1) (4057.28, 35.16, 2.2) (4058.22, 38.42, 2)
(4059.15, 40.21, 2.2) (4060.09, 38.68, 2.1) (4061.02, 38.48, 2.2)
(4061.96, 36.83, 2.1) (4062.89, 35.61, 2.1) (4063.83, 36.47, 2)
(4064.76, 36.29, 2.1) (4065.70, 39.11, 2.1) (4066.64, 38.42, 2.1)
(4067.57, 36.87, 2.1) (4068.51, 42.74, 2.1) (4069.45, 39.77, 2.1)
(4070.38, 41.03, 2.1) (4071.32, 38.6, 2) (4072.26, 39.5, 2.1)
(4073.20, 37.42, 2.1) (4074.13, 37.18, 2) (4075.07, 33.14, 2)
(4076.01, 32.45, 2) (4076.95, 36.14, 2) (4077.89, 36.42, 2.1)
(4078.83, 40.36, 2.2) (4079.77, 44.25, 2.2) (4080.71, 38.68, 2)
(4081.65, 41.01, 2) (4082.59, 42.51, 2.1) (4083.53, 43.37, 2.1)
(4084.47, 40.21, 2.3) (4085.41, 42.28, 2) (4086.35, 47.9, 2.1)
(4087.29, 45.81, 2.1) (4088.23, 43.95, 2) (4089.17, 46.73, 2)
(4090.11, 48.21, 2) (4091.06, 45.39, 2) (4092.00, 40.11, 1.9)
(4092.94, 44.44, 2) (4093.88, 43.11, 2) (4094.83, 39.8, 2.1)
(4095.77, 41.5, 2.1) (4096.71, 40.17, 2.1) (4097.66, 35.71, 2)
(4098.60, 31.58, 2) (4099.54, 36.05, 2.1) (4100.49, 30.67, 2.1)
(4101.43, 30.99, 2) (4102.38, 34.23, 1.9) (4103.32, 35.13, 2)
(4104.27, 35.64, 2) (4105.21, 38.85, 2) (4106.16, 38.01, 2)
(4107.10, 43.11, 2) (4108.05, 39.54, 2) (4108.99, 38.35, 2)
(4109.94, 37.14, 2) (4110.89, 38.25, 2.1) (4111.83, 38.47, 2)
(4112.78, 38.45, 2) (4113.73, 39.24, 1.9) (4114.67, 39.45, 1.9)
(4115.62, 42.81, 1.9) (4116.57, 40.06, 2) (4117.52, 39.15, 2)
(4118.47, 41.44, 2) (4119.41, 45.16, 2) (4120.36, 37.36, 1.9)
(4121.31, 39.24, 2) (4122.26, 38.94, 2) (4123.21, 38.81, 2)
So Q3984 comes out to 1.93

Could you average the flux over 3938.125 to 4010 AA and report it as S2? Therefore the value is 29.1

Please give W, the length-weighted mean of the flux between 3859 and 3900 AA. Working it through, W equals 21.2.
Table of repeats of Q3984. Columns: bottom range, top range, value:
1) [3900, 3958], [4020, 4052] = 1.81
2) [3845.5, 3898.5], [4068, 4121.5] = 2.21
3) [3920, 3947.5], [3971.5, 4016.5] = 2.20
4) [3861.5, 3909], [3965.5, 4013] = 1.55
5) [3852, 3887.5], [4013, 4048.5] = 2.31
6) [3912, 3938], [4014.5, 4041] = 2.17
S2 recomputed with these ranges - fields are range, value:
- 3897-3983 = 22.7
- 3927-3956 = 20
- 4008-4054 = 40.3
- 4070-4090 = 40.6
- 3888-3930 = 25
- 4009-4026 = 41.8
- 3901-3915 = 26.7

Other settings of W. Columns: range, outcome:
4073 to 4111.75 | 39.4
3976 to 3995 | 34.9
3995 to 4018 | 41.1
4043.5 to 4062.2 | 38.6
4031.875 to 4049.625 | 39.2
